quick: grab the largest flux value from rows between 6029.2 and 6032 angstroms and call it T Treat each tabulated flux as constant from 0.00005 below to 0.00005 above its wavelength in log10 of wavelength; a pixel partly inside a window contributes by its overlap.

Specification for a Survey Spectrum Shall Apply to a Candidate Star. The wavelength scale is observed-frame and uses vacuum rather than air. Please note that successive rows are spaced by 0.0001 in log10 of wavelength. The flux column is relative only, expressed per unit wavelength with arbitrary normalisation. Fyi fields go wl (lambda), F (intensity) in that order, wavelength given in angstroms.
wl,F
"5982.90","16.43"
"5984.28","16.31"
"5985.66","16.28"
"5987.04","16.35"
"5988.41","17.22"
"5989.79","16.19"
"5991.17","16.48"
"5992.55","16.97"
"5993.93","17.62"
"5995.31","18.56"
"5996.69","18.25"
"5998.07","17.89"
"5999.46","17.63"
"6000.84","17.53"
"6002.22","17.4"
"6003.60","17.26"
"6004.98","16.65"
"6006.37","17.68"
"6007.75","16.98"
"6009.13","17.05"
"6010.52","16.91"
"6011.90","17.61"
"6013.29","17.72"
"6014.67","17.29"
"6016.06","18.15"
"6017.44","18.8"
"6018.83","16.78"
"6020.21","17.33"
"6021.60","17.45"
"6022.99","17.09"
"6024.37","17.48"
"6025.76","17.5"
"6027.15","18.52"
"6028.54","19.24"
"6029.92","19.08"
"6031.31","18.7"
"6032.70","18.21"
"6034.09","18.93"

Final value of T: 19.08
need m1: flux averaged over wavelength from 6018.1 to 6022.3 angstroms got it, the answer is 17.2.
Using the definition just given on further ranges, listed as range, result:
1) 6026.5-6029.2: 18.9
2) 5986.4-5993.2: 16.7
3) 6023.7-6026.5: 17.5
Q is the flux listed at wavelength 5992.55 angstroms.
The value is 16.97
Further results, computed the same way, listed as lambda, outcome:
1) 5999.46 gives 17.63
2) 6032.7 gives 18.21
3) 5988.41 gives 17.22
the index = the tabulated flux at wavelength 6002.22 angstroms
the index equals 17.4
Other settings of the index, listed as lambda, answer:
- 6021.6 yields 17.45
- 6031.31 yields 18.7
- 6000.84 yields 17.53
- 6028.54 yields 19.24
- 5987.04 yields 16.35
